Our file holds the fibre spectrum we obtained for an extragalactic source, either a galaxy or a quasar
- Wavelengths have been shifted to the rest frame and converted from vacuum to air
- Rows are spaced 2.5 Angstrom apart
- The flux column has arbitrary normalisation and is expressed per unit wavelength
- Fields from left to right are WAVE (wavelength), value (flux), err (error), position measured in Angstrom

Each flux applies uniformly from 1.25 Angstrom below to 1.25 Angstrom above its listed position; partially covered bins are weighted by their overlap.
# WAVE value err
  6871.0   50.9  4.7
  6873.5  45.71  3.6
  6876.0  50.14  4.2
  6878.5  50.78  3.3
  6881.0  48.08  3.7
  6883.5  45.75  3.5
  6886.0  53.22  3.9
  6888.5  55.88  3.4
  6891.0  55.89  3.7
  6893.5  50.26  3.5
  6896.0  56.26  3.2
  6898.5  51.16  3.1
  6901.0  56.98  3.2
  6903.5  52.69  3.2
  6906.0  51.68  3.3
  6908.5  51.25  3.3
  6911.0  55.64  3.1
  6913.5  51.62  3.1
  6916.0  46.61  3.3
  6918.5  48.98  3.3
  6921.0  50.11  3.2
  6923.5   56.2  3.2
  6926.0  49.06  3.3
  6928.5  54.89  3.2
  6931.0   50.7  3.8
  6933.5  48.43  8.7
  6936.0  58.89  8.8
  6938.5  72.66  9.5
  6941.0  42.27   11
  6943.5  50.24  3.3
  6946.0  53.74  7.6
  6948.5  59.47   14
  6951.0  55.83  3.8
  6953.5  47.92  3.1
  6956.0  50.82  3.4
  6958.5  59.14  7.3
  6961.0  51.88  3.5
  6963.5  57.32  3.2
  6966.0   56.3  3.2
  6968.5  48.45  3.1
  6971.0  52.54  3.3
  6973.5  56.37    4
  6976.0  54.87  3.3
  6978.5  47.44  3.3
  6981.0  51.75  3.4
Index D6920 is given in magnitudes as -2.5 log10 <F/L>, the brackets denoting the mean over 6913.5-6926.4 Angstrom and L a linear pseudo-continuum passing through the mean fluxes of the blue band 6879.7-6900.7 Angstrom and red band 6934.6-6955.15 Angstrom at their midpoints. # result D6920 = 0.07 mag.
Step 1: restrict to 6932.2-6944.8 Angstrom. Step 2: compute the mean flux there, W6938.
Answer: 54.5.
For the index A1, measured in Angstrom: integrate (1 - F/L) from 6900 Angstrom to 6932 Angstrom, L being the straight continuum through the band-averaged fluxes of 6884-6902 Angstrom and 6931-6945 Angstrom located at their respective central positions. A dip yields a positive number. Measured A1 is 1.2 Angstrom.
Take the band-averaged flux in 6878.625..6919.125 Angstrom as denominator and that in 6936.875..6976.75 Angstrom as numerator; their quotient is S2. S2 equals 1.05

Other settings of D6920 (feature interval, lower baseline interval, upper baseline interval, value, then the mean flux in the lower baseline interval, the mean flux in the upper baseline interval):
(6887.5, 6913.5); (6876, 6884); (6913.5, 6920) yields -0.106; 48.7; 48.6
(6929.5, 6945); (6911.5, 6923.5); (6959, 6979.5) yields -0.047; 50.4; 53.4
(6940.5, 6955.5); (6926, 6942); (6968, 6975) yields 0.038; 54.4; 53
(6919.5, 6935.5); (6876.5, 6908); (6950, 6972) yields 0.020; 52.3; 53.3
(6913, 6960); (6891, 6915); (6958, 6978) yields 0.013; 53.1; 54.2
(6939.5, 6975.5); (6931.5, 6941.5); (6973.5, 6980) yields 0.017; 56.2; 52.2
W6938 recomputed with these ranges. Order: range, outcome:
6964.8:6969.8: 52.3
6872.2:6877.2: 47.9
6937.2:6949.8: 55.7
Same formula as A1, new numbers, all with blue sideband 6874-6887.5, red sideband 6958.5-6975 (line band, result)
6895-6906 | -0.7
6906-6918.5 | 0.0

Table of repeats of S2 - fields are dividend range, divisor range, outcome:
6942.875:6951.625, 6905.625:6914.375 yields 1.05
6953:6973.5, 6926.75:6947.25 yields 0.99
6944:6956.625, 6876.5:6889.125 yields 1.06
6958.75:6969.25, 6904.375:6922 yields 1.07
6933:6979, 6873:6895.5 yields 1.06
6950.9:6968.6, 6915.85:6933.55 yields 1.05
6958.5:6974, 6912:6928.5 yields 1.06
